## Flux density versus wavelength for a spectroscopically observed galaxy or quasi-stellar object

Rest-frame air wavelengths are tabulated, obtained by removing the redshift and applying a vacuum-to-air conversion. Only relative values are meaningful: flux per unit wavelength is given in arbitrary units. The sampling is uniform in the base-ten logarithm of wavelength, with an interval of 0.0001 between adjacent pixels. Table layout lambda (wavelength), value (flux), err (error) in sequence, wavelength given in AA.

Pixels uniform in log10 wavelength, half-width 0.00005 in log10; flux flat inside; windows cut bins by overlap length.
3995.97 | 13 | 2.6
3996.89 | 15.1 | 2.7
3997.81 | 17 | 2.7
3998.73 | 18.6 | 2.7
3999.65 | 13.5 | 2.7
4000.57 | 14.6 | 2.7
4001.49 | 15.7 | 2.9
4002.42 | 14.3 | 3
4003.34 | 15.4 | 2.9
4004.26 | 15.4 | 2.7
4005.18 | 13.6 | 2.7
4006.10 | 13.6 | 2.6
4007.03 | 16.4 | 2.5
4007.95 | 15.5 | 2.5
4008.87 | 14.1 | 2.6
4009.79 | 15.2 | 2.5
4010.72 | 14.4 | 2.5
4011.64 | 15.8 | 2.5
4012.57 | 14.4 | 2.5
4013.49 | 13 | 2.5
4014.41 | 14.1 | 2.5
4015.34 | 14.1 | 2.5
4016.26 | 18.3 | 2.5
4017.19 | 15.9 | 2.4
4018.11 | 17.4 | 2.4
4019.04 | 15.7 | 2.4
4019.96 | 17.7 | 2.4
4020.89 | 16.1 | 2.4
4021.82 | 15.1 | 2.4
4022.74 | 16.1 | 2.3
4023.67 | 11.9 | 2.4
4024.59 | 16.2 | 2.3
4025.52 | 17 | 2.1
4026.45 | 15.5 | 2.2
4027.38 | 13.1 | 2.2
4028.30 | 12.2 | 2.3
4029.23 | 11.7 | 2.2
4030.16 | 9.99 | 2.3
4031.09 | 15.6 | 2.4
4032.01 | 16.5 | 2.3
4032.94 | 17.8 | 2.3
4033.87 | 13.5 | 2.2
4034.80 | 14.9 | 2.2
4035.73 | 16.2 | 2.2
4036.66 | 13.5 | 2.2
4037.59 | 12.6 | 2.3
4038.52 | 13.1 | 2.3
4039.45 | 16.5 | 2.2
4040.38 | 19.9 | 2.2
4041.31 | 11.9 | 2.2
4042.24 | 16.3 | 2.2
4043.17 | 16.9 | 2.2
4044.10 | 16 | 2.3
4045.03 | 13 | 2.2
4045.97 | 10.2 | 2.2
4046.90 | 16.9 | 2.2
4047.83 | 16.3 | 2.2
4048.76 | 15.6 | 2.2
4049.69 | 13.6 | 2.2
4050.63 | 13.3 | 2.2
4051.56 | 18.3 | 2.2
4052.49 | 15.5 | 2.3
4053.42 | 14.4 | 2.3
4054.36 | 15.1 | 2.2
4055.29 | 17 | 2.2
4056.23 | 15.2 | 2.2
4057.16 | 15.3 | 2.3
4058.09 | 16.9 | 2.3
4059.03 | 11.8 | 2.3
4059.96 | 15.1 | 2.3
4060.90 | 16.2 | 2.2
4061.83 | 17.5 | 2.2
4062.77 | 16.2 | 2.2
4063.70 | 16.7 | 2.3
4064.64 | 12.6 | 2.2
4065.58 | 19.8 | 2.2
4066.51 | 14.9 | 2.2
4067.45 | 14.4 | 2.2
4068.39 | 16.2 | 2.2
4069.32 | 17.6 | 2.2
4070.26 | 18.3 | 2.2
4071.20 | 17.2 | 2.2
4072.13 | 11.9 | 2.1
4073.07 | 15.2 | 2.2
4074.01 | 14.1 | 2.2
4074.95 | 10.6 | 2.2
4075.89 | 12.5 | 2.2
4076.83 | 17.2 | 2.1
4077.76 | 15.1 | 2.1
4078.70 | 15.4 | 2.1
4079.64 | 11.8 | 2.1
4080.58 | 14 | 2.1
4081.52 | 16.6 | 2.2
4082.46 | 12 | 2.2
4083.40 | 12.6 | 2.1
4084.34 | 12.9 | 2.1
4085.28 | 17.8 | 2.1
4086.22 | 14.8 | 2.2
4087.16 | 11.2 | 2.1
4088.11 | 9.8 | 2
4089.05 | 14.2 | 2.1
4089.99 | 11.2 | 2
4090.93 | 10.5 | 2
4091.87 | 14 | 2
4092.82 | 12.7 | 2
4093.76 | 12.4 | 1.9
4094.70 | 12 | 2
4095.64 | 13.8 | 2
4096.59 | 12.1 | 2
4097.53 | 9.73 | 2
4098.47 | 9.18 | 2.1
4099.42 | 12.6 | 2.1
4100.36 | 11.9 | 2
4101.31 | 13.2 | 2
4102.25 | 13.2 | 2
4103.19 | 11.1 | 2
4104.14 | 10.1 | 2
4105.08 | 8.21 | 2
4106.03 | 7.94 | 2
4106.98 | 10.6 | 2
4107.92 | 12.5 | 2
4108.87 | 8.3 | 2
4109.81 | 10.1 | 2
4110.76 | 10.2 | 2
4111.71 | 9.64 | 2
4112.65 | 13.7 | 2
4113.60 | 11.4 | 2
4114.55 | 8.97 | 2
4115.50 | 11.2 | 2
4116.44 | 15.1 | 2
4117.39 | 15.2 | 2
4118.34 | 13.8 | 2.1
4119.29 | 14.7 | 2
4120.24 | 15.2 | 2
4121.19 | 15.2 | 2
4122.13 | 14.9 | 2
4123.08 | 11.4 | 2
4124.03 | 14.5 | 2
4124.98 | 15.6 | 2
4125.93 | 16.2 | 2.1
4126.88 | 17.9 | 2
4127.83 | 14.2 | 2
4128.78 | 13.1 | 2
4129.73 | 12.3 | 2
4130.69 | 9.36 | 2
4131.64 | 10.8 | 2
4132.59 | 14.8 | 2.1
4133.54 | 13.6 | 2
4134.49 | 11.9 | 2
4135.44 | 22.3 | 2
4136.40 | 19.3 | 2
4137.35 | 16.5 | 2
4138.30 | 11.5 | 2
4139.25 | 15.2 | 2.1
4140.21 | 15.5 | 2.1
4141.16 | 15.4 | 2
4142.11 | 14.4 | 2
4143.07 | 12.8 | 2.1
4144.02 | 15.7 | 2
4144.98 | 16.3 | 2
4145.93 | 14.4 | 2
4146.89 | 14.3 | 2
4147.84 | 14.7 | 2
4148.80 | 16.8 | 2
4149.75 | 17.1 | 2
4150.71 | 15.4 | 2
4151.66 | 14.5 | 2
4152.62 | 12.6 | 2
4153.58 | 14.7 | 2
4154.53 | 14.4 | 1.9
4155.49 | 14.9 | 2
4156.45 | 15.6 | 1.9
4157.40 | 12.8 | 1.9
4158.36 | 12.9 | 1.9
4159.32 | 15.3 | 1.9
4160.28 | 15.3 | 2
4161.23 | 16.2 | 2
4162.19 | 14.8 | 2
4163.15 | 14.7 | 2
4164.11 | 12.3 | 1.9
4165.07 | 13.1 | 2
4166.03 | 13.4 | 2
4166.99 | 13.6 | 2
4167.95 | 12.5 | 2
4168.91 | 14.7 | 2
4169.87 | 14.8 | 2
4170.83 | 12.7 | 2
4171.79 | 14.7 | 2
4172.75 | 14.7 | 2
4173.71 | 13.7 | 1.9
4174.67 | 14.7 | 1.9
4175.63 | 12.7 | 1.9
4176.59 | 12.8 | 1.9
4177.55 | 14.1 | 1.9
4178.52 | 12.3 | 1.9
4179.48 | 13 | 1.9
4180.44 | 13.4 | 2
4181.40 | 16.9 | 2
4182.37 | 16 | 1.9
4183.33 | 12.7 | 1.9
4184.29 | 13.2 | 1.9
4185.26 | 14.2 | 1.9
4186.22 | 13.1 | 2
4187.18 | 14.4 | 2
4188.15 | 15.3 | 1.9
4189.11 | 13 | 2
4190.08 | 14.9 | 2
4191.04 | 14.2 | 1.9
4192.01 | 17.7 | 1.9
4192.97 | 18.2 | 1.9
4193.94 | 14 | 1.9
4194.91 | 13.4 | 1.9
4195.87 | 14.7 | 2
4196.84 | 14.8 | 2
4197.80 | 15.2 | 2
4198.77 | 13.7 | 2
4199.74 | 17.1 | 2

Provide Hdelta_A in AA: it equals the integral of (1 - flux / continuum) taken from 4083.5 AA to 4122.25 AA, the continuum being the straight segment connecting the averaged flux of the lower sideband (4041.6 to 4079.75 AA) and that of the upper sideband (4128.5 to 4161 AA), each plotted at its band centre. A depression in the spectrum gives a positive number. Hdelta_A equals 7.3 AA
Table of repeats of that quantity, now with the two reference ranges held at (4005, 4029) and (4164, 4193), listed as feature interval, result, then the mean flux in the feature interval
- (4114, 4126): 0.43 AA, 13.9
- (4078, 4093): 1.42 AA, 13.2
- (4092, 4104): 2.12 AA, 12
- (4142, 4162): -0.84 AA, 14.8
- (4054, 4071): -1.35 AA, 16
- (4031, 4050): -0.20 AA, 15.1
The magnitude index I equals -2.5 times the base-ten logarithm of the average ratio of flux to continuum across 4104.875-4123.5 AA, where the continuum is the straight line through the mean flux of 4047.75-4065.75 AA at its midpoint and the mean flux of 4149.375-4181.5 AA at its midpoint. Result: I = 0.23 mag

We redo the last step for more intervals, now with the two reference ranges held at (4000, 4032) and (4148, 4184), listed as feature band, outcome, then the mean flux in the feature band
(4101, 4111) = 0.35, 10.5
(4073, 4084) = 0.06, 13.9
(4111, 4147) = 0.02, 14.1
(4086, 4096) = 0.18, 12.3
